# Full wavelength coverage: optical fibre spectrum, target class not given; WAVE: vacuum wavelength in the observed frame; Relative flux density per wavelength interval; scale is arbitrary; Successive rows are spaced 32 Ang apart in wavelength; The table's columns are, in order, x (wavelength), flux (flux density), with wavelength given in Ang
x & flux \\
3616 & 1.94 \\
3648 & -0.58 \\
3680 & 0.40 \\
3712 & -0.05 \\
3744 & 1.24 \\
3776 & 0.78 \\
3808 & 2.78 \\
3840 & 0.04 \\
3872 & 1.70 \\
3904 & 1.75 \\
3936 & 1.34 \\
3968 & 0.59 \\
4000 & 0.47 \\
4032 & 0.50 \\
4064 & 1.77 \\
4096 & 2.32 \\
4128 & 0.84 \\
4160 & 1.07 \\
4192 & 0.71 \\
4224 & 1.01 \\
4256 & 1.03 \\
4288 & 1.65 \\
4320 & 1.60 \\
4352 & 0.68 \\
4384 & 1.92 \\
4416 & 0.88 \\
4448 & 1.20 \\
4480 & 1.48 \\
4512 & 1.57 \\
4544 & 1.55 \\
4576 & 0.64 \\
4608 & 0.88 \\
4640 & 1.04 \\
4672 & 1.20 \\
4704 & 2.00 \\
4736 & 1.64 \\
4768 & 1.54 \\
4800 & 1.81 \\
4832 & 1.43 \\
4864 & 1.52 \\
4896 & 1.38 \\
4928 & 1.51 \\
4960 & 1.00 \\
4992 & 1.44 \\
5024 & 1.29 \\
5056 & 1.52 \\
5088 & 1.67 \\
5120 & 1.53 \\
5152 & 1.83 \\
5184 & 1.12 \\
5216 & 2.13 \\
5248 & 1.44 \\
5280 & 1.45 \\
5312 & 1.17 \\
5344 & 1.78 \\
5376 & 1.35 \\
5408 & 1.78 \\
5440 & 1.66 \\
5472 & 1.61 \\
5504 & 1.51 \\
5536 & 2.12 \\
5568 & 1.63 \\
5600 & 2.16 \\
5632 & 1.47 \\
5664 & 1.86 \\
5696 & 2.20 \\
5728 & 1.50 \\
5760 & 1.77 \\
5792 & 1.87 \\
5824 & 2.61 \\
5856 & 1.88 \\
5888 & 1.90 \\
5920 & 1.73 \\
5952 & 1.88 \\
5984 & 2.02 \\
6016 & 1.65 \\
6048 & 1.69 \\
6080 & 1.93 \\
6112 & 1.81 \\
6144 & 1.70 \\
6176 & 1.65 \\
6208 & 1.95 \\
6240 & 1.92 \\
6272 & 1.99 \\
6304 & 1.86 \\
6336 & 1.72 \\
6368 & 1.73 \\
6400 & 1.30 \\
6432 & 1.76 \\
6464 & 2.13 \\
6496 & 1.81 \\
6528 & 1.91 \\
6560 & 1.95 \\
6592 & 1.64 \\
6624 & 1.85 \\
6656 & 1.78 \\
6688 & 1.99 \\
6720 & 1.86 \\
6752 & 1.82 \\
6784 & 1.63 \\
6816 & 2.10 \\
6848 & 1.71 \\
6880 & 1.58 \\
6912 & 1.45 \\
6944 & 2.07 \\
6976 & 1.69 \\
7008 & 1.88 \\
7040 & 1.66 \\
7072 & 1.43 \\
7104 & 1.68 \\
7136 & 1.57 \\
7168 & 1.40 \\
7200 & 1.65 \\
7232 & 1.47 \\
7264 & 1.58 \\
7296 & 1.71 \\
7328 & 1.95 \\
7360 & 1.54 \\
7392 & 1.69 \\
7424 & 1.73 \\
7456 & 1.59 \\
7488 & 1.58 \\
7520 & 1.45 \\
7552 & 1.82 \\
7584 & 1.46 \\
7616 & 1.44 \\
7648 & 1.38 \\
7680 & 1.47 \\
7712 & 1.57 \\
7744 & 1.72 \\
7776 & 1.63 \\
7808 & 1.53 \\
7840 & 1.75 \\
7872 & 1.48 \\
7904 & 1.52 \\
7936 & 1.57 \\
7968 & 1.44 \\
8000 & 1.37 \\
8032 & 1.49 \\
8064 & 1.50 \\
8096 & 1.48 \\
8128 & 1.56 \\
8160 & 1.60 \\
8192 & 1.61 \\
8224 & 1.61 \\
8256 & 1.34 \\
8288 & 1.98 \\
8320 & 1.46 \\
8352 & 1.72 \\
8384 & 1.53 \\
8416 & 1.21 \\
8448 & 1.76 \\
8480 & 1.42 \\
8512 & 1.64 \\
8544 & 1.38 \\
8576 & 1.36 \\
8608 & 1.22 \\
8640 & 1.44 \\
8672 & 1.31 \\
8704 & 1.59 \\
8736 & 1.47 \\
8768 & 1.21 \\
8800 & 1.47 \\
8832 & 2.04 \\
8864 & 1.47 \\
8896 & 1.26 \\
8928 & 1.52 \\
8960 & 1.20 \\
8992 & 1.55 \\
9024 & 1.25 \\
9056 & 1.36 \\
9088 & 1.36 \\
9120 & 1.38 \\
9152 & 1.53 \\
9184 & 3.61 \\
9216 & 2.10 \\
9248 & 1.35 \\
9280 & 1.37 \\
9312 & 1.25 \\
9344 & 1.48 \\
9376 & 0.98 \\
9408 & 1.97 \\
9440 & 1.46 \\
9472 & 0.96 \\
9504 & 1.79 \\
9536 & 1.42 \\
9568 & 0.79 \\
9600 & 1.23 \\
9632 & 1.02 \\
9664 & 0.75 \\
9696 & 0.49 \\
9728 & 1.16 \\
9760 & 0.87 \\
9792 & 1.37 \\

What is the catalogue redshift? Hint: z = 0.399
